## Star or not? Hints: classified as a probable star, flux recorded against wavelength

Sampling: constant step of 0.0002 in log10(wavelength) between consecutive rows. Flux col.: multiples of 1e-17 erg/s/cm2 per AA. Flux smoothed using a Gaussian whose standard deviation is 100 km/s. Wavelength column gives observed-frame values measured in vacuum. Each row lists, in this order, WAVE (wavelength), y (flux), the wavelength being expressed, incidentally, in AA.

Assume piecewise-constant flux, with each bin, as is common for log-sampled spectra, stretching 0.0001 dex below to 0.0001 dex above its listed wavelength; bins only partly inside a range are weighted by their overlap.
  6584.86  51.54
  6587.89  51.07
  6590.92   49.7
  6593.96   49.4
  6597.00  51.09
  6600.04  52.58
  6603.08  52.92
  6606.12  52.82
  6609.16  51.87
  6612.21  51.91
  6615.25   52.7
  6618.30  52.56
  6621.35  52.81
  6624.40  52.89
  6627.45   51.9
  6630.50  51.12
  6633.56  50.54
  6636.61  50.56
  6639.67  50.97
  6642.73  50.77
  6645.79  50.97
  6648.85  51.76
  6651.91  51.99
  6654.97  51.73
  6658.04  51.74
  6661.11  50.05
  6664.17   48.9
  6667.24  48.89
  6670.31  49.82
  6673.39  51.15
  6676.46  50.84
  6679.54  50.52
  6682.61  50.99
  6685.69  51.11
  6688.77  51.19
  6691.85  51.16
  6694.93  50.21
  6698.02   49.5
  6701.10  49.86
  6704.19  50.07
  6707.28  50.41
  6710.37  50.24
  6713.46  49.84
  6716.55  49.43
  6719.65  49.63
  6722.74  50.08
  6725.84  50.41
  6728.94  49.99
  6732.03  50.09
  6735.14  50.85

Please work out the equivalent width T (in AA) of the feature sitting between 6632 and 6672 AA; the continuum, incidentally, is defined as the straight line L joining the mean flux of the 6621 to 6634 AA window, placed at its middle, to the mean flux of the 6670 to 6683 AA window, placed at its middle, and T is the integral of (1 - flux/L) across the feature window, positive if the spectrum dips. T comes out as 0.5 AA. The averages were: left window 51.9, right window 50.7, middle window 50.7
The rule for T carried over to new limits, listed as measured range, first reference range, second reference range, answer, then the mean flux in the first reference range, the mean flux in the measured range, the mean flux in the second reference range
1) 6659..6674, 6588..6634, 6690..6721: 0.30 AA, 51.8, 49.7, 50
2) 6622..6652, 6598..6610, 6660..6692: 0.12 AA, 52.5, 51.4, 50.4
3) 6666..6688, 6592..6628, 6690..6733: 0.10 AA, 52.1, 50.5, 50.1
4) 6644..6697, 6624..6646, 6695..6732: -0.15 AA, 51.1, 50.8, 50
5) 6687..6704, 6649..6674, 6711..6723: -0.10 AA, 50.6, 50.4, 49.8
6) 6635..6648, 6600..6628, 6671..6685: 0.23 AA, 52.5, 50.9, 50.8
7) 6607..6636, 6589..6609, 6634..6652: -0.42 AA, 51.4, 52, 51.1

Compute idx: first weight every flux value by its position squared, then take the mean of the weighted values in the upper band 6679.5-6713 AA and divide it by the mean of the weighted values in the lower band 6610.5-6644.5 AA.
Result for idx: 1.00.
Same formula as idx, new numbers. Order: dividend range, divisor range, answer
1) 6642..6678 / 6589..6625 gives 0.99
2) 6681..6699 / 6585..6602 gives 1.03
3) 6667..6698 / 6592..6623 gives 0.99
